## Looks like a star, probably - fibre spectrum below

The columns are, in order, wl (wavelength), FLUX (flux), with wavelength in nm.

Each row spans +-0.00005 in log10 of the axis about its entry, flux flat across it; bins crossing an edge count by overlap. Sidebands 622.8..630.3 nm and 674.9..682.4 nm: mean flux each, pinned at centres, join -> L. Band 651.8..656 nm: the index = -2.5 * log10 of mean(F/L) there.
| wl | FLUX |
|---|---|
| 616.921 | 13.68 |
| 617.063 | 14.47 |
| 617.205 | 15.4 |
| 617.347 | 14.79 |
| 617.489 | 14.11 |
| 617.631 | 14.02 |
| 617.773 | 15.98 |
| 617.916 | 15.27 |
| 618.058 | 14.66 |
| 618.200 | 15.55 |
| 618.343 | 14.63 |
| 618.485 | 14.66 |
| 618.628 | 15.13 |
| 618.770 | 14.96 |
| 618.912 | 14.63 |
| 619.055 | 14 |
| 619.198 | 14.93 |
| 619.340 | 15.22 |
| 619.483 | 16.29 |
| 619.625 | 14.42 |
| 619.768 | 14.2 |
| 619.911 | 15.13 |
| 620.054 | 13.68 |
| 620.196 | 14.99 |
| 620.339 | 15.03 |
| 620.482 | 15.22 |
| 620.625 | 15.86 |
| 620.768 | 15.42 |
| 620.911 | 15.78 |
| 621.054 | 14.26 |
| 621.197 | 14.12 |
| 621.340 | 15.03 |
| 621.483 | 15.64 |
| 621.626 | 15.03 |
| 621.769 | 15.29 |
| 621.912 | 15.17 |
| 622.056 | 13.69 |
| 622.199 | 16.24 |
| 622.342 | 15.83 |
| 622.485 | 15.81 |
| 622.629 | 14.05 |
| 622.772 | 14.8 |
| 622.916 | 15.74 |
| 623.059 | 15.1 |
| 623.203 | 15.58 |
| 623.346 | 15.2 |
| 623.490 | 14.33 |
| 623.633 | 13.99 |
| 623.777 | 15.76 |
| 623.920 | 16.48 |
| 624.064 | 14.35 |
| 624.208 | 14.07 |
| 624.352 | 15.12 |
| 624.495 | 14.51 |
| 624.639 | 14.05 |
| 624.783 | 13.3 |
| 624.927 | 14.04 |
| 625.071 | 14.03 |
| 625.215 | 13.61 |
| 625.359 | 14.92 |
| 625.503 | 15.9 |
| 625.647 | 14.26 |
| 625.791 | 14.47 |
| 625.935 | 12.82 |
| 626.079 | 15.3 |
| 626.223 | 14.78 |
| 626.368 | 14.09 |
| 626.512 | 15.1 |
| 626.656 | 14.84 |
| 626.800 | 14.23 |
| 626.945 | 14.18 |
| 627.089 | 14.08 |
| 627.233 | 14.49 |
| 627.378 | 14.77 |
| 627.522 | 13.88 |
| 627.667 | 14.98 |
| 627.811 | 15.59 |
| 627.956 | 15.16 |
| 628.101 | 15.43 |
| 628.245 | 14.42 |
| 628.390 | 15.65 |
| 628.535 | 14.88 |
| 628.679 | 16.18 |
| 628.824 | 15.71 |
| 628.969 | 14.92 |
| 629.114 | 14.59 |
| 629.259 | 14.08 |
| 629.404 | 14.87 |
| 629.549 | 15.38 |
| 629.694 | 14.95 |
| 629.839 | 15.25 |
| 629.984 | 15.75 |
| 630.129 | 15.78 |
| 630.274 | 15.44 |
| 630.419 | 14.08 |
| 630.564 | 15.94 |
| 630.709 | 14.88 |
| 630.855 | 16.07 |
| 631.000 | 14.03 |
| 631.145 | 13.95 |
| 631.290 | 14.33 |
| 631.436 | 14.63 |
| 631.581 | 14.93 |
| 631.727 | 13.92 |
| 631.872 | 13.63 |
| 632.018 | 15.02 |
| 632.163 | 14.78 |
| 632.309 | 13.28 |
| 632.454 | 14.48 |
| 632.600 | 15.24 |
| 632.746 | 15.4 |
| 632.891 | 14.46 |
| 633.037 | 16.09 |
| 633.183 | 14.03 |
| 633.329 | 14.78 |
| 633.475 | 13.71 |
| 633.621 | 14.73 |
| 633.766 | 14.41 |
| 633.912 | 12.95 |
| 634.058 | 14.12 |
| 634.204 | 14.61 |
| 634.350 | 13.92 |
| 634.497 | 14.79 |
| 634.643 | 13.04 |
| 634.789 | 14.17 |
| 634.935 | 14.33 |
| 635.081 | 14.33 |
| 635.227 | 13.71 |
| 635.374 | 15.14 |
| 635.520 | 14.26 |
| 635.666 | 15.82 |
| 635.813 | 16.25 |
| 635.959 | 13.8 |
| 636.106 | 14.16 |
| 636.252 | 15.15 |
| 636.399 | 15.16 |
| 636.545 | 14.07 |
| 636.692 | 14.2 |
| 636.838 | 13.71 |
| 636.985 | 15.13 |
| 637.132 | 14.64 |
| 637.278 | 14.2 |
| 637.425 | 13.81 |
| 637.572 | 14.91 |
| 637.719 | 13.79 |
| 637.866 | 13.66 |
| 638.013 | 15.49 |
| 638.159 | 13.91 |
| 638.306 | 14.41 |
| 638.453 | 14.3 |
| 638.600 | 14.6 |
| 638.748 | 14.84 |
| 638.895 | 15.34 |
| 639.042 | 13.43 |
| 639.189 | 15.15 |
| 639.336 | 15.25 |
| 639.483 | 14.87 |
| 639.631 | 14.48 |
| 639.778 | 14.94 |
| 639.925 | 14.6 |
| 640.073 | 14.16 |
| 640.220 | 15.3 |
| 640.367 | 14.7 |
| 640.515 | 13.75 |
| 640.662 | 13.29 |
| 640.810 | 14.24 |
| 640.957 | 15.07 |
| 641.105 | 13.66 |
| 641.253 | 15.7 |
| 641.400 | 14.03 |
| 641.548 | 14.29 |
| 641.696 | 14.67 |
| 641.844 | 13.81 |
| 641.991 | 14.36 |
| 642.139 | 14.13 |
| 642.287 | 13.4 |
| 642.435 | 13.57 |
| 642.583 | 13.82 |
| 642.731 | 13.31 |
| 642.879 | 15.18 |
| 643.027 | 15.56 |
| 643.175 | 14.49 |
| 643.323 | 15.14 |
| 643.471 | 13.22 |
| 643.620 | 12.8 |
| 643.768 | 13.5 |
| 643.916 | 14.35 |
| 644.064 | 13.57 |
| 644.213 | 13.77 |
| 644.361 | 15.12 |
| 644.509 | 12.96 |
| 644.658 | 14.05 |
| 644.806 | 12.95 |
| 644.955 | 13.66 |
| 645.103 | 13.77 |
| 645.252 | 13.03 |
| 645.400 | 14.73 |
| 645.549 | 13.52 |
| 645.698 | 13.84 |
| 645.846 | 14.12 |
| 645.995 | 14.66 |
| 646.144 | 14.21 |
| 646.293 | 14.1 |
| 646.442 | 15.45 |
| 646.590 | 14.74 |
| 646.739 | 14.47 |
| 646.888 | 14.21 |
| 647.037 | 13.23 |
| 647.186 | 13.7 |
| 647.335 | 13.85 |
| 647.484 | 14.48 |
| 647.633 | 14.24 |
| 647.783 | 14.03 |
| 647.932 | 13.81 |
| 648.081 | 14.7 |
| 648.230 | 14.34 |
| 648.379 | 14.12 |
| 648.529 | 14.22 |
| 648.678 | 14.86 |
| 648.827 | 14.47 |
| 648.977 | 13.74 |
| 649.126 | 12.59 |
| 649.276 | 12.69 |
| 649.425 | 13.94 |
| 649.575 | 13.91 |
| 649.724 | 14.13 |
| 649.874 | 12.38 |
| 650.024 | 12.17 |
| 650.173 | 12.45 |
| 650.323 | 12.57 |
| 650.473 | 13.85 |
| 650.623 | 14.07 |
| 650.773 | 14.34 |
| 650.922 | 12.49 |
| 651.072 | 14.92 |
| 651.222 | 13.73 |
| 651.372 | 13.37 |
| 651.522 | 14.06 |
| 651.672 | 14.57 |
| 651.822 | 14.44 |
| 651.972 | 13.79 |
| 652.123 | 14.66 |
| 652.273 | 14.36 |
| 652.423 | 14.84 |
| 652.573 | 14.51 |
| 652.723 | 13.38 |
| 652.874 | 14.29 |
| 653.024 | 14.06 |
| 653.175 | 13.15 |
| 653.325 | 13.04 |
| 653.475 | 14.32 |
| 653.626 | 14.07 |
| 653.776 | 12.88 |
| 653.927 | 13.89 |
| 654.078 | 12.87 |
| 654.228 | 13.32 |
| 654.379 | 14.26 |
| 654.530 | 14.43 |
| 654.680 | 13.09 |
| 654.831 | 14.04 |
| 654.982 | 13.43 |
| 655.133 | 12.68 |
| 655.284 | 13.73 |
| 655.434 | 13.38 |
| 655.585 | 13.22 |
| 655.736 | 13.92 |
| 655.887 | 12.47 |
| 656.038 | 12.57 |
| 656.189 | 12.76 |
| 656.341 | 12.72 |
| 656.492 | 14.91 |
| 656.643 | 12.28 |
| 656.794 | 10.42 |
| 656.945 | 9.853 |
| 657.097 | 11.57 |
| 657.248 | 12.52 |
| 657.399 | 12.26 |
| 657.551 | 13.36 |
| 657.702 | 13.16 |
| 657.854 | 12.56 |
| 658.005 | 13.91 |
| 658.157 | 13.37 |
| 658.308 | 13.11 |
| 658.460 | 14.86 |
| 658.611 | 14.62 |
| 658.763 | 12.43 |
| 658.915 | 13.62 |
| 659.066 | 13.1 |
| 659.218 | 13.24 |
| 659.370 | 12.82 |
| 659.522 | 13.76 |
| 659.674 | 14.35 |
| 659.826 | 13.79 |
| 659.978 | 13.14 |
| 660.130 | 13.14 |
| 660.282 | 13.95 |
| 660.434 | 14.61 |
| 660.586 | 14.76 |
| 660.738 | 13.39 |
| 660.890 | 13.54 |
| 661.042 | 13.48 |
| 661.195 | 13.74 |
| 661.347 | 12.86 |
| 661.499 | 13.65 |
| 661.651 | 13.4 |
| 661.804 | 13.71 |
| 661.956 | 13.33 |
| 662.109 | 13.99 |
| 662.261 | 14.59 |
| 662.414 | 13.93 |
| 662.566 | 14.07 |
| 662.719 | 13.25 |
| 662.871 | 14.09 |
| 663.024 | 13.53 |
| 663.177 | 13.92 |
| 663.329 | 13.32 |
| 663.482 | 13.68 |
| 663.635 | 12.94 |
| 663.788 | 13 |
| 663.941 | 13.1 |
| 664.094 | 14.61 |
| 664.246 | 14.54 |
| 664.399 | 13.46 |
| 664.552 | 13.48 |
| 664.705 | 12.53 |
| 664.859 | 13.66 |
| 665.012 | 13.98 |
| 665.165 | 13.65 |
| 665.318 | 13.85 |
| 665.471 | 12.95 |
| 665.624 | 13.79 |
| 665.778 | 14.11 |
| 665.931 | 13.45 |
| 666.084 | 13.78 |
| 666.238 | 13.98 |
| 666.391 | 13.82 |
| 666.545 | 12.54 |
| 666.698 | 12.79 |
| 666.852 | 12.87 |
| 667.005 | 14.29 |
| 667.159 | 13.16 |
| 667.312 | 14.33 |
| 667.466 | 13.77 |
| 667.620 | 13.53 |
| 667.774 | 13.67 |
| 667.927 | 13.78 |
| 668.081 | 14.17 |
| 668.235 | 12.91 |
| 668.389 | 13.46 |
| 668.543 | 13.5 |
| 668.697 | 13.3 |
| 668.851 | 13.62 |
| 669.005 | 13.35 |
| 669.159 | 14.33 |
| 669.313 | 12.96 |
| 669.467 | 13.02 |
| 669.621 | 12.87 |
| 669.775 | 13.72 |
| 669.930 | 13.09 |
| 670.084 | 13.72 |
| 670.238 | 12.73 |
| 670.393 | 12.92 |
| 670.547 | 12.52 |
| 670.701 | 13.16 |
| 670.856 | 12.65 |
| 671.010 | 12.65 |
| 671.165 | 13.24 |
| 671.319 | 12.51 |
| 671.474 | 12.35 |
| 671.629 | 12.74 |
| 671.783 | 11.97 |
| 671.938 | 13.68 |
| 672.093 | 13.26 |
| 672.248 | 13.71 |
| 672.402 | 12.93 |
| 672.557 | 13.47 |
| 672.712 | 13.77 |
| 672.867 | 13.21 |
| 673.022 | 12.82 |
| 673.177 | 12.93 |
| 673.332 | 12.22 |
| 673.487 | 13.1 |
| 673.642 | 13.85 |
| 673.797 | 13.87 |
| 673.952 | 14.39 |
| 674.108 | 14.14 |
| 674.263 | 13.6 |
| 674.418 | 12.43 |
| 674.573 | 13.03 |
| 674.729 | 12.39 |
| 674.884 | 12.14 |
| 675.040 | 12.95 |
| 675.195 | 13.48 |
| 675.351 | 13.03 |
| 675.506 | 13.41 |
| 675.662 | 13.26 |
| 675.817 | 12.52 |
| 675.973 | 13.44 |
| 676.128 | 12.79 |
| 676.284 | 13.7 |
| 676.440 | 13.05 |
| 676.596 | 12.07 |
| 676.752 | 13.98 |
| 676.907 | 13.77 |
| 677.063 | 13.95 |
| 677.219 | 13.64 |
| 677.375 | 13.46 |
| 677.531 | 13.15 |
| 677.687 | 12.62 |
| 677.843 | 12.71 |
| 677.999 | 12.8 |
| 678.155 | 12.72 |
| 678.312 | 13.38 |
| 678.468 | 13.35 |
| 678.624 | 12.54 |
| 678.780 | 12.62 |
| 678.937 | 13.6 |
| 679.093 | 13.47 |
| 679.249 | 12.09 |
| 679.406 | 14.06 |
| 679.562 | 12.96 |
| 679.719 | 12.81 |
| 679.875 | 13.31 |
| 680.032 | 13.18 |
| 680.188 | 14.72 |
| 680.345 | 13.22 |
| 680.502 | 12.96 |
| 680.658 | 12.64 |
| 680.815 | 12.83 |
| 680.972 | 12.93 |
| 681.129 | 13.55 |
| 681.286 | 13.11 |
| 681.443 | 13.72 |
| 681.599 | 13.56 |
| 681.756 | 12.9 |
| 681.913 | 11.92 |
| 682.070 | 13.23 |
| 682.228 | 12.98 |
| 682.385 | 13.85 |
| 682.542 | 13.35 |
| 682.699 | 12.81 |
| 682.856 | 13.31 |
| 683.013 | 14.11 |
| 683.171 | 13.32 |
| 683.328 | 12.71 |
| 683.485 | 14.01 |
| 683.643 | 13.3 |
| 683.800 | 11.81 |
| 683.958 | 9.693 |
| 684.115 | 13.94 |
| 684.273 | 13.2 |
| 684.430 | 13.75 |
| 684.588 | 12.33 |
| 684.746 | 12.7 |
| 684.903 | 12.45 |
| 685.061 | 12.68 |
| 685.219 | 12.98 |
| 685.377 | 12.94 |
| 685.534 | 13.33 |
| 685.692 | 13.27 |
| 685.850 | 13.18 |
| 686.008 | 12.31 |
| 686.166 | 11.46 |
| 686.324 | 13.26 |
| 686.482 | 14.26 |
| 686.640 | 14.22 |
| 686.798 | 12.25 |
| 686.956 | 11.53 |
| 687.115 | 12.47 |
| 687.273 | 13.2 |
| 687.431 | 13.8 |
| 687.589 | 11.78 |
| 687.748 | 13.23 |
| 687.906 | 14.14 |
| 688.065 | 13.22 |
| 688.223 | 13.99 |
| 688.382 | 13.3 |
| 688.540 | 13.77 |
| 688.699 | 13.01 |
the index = 0.02 mag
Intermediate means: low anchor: 14.8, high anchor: 13.2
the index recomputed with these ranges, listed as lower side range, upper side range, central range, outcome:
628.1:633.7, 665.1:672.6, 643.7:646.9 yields 0.018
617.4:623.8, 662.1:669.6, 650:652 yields 0.030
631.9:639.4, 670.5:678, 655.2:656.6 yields 0.040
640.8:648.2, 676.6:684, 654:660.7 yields 0.042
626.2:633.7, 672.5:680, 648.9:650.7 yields 0.072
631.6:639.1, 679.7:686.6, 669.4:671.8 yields 0.044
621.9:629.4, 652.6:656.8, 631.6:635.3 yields 0.006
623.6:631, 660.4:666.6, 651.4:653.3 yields -0.009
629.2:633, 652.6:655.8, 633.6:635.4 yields 0.038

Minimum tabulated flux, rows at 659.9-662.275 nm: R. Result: 12.86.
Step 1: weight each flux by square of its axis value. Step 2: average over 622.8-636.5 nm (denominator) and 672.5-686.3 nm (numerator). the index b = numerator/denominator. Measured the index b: 1.0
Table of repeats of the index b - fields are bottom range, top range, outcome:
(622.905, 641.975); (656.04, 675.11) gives 1.01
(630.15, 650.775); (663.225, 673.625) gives 1.02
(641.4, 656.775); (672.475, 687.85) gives 1.04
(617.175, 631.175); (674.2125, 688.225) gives 1.05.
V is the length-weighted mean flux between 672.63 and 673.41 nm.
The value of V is 13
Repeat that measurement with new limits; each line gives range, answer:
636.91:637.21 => 14.9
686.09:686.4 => 12.4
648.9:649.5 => 13.2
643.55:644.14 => 13.6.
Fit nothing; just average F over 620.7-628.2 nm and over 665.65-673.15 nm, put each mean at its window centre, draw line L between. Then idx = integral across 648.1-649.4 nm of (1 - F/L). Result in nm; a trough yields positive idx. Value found 0.006 nm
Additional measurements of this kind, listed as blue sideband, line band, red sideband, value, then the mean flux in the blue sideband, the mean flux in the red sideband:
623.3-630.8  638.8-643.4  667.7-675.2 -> -0.052 nm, 14.8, 13.2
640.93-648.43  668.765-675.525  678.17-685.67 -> 0.104 nm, 14.1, 13.1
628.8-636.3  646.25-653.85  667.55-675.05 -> 0.050 nm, 14.6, 13.2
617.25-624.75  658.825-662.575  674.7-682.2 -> 0.005 nm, 15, 13.1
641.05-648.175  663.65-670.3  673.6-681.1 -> -0.021 nm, 14.1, 13.2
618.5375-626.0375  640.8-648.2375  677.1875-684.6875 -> 0.034 nm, 14.8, 13.1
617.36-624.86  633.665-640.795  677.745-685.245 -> -0.007 nm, 14.9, 13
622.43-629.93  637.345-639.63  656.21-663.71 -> -0.042 nm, 14.8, 13.4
